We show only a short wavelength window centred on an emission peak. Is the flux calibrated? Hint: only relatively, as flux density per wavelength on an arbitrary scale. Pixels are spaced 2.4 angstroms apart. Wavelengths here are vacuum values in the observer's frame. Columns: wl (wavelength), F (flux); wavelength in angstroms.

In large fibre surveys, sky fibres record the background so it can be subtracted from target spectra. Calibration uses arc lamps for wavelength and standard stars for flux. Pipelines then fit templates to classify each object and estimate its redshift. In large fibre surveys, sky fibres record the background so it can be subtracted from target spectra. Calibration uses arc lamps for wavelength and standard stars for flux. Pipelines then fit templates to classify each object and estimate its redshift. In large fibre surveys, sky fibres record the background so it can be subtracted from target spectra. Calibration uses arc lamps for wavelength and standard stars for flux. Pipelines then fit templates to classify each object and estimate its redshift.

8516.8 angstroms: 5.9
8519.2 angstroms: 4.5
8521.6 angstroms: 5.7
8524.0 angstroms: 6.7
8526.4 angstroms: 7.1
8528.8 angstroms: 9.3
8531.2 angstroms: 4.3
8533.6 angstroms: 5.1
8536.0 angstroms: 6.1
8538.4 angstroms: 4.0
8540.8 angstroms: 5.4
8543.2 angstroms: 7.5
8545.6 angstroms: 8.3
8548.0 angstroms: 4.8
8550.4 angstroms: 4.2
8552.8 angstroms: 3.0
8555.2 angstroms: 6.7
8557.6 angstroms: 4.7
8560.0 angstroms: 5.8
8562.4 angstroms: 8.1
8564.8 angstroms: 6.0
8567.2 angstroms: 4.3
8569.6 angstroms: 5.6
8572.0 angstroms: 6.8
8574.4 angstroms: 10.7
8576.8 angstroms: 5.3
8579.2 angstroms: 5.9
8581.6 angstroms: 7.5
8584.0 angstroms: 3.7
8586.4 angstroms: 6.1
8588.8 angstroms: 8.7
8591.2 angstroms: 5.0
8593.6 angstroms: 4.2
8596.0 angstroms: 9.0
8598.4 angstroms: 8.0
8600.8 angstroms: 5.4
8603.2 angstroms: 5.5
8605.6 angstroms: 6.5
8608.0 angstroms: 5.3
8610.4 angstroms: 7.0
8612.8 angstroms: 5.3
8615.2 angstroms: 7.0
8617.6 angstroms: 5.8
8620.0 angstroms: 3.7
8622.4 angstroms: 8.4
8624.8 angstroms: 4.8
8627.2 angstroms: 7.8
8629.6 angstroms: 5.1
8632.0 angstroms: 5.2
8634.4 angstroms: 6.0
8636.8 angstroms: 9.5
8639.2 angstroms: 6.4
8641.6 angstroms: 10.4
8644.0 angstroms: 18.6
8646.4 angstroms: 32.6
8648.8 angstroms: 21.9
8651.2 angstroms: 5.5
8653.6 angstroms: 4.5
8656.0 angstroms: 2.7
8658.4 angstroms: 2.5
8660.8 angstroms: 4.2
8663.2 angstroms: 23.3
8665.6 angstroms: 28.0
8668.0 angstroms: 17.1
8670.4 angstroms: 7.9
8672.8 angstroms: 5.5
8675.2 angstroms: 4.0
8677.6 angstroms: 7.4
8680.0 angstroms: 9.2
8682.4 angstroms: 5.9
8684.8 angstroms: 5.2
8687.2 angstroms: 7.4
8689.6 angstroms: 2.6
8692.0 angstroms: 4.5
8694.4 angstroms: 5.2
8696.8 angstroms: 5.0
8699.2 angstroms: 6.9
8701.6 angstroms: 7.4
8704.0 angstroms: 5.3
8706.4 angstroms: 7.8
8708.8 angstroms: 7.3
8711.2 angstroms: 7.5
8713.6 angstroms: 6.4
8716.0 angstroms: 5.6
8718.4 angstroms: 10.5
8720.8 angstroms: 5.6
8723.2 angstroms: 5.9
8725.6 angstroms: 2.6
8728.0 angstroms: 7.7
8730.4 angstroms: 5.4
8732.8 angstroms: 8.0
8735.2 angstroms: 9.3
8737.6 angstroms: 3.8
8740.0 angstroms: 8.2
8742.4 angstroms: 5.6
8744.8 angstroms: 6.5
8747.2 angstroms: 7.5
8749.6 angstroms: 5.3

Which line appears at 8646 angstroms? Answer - [S II] 6716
